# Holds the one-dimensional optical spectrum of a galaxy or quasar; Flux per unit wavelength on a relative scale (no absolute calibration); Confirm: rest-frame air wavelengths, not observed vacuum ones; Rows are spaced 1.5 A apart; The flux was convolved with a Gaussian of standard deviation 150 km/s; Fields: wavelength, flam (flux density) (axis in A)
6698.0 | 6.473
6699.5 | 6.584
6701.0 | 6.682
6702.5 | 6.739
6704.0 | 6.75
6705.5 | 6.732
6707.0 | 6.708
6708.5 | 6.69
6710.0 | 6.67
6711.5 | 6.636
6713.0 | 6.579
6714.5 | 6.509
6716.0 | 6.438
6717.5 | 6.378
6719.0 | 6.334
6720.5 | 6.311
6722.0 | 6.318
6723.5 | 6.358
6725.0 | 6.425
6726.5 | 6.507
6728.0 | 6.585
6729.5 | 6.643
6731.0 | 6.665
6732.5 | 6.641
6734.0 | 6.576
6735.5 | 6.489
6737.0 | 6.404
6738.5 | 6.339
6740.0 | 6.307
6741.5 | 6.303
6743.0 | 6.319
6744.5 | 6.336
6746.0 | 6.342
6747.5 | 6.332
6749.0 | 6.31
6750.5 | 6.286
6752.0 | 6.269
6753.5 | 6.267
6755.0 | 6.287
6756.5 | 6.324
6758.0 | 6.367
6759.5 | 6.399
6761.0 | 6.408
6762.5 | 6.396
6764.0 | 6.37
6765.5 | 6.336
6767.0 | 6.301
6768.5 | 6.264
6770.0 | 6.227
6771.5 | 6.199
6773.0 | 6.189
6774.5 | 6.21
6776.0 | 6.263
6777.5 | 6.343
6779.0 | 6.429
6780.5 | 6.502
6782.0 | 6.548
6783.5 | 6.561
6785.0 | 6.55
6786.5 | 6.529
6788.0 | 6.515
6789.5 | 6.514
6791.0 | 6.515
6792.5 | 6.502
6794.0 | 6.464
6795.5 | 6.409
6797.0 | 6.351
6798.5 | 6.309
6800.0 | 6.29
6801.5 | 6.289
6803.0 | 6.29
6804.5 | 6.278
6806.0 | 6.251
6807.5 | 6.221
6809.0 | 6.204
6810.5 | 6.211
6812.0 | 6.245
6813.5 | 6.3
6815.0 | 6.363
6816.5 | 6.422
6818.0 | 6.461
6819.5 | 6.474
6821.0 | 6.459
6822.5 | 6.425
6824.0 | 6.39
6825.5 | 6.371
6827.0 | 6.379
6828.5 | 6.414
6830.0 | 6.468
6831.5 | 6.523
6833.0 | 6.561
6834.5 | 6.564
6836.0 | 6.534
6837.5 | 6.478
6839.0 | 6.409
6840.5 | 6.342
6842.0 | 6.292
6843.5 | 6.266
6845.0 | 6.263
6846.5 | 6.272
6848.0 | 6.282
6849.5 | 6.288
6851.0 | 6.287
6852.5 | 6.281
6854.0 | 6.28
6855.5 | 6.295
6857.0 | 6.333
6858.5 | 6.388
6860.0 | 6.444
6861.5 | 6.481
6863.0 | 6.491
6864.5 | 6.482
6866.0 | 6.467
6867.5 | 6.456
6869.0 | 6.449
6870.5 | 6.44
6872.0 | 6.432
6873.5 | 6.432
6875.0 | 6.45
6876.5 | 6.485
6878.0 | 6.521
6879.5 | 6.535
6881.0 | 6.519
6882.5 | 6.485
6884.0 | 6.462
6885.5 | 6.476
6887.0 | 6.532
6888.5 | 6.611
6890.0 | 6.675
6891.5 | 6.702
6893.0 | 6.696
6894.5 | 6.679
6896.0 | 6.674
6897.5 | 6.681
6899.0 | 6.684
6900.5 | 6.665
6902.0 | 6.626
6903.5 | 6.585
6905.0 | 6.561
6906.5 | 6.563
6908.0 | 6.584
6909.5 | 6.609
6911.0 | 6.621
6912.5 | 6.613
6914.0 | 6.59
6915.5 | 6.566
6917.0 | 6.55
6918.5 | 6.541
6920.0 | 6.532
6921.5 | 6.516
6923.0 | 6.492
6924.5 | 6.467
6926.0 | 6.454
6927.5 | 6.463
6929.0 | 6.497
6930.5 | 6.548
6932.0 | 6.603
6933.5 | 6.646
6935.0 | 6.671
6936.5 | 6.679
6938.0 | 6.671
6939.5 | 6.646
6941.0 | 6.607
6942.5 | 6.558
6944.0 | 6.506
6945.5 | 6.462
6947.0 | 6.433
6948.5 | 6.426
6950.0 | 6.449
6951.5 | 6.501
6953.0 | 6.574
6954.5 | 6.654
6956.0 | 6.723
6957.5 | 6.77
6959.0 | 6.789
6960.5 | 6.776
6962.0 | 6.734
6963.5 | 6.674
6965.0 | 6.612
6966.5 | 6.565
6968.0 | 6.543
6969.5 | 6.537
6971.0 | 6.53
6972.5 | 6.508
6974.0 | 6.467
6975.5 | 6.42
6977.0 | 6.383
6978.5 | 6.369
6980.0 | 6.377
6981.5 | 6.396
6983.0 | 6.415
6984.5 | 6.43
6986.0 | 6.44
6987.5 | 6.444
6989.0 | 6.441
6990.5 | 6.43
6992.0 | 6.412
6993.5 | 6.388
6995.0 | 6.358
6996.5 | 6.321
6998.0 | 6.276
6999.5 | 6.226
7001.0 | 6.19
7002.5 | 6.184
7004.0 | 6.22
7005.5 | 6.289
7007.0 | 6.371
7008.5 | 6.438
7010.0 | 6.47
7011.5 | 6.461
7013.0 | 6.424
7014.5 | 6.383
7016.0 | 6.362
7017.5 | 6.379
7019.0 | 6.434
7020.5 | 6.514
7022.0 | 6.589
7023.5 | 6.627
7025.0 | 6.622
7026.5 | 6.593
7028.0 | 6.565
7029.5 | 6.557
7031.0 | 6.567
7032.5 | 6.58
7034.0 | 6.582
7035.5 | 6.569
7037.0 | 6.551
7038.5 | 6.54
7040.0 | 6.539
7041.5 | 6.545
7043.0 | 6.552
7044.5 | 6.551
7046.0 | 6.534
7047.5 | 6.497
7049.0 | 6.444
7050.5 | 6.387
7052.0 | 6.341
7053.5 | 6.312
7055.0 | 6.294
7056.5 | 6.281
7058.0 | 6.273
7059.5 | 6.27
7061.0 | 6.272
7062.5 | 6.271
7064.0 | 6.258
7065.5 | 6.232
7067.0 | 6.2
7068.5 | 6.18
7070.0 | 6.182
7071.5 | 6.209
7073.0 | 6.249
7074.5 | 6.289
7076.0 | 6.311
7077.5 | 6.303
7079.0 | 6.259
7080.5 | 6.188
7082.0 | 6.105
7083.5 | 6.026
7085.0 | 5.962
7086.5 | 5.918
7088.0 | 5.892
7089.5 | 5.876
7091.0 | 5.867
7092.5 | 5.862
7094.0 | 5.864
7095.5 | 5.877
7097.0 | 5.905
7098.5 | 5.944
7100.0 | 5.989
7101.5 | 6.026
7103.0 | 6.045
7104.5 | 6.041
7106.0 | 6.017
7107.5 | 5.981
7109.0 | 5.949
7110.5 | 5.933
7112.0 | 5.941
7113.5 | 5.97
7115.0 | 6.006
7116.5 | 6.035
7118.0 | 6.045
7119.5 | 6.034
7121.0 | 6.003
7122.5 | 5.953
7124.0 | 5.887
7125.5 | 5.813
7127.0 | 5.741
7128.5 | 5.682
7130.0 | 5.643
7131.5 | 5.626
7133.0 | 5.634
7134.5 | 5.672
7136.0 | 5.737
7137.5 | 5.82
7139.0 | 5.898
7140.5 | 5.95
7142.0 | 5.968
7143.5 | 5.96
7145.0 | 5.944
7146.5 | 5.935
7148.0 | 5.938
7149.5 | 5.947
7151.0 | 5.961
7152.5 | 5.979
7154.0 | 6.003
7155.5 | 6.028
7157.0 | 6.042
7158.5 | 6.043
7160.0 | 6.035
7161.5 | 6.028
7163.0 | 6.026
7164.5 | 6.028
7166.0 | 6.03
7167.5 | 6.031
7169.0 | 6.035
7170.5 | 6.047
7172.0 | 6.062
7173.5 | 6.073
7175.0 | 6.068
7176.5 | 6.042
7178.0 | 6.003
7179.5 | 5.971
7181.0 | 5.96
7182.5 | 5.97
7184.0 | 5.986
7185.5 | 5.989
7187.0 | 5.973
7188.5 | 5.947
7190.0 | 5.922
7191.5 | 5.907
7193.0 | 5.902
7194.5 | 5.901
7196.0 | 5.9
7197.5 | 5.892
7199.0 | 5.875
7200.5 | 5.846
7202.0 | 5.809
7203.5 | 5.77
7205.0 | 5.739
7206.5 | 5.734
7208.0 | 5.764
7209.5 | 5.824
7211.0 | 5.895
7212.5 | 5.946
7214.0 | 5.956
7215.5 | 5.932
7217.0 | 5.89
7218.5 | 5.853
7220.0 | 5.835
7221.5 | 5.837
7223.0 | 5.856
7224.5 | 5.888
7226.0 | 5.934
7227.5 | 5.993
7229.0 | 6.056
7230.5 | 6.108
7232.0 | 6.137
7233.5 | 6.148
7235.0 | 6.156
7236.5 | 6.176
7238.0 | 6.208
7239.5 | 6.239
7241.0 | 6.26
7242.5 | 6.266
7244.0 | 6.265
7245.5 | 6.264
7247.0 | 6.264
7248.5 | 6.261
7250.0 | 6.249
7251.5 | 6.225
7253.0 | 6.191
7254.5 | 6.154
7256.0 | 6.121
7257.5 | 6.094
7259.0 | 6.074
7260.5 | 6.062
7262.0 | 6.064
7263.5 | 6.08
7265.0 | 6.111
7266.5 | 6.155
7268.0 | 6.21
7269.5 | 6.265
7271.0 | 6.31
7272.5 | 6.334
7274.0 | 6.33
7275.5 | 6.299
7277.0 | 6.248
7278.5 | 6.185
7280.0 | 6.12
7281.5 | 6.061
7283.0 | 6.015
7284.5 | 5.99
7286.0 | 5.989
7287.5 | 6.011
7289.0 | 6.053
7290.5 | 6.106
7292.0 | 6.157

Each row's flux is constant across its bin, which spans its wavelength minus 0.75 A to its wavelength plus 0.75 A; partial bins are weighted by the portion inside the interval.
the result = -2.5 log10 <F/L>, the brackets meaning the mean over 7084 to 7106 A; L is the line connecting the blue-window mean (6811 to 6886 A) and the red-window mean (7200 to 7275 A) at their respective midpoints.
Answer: 0.045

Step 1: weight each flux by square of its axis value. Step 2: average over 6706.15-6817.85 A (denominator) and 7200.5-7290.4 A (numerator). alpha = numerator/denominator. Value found 1.09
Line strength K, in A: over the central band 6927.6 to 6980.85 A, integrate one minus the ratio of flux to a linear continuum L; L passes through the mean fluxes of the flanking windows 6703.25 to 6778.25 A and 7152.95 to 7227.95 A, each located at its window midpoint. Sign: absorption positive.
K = -3.3 A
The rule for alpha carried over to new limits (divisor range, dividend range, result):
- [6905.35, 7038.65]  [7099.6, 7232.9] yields 0.96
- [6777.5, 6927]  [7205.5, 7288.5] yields 1.05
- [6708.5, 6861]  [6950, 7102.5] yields 1.07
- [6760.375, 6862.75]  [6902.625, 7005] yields 1.06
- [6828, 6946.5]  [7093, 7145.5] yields 0.97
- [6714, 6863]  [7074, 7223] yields 1.03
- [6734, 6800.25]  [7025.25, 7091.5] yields 1.08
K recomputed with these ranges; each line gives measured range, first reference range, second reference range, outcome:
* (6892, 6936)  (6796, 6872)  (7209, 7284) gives -1.9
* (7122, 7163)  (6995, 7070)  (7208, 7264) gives 2.2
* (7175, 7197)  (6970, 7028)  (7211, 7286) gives 0.8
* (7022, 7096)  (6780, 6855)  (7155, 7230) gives -2.5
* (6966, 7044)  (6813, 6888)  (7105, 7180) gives -3.6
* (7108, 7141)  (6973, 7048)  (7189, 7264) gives 1.9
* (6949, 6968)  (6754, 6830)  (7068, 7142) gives -1.5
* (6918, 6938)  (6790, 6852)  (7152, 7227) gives -1.0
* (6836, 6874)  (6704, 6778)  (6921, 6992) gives 0.6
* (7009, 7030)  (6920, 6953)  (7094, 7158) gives -0.8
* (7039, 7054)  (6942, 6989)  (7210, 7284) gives -0.2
